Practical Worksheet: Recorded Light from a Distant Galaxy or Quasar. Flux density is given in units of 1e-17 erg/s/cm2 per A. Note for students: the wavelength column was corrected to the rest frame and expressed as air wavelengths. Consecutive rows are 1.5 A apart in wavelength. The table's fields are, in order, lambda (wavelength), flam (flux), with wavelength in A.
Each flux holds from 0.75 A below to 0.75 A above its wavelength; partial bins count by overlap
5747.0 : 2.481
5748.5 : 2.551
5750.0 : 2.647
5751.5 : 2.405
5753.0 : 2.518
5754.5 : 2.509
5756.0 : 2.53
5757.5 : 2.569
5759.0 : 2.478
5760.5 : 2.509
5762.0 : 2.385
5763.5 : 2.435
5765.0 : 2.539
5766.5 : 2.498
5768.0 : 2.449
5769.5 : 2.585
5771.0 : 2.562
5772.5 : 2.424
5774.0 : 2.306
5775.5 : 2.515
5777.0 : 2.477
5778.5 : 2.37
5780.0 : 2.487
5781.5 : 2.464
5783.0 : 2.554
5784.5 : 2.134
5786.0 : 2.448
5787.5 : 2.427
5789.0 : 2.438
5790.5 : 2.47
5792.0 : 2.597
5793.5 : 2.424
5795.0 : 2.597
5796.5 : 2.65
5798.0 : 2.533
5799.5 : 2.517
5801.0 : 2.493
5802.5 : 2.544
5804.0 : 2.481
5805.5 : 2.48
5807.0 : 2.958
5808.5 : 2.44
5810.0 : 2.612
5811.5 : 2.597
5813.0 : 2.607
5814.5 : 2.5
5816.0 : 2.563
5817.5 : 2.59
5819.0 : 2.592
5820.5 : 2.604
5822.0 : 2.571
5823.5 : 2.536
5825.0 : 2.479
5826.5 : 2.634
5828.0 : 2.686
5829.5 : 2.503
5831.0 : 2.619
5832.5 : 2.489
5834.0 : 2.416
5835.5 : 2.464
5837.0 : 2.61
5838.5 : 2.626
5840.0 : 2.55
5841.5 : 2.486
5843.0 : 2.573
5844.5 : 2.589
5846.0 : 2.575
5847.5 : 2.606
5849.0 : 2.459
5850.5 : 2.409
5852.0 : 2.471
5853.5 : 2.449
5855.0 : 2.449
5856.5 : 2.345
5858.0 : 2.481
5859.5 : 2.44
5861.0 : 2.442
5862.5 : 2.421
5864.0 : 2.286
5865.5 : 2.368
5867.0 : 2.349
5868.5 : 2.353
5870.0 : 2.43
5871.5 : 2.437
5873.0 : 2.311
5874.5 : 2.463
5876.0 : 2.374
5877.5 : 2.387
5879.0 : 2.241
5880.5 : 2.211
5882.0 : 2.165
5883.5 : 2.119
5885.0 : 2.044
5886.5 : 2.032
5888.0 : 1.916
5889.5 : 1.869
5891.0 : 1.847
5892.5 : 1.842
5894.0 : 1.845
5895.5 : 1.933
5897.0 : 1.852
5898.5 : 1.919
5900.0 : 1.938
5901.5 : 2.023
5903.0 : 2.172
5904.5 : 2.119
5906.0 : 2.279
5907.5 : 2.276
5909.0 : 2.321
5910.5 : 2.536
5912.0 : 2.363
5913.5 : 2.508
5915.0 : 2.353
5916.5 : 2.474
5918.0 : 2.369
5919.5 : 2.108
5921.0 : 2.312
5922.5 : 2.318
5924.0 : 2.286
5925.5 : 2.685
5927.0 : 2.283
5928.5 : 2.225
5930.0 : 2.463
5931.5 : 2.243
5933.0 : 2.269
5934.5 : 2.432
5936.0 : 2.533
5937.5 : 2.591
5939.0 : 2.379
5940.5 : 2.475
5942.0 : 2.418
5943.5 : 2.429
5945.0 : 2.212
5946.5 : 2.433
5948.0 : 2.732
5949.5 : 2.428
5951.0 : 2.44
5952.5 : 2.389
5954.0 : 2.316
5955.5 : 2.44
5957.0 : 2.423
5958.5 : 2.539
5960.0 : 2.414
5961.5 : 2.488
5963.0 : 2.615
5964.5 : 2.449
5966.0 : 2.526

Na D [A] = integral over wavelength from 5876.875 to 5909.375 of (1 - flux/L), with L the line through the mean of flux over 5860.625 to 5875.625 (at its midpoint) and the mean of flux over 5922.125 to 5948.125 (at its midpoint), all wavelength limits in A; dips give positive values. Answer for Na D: 4.6 A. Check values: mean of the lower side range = 2.38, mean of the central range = 2.06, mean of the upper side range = 2.41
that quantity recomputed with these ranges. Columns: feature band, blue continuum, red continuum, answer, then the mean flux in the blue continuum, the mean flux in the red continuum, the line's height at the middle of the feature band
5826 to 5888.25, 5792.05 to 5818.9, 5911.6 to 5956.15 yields 2.1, 2.57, 2.4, 2.5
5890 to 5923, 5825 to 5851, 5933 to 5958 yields 4.1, 2.55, 2.44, 2.48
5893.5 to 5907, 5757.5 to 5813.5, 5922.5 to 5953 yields 2.3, 2.5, 2.42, 2.44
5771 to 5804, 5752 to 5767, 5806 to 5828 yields 0.9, 2.5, 2.59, 2.54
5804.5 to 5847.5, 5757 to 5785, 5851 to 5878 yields -2.5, 2.46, 2.4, 2.43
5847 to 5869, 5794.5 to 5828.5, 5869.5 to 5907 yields -1.2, 2.58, 2.11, 2.29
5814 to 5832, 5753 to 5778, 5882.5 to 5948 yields -1.4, 2.49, 2.24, 2.39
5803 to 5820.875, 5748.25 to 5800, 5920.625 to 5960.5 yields -0.8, 2.48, 2.41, 2.47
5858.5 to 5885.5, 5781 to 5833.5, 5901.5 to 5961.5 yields 1.4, 2.54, 2.38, 2.46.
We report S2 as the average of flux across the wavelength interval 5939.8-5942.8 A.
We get 2.45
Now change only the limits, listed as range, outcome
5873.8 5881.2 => 2.34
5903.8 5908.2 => 2.23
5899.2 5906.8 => 2.11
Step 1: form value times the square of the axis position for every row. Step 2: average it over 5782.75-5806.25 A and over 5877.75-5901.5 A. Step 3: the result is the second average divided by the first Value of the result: 0.8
